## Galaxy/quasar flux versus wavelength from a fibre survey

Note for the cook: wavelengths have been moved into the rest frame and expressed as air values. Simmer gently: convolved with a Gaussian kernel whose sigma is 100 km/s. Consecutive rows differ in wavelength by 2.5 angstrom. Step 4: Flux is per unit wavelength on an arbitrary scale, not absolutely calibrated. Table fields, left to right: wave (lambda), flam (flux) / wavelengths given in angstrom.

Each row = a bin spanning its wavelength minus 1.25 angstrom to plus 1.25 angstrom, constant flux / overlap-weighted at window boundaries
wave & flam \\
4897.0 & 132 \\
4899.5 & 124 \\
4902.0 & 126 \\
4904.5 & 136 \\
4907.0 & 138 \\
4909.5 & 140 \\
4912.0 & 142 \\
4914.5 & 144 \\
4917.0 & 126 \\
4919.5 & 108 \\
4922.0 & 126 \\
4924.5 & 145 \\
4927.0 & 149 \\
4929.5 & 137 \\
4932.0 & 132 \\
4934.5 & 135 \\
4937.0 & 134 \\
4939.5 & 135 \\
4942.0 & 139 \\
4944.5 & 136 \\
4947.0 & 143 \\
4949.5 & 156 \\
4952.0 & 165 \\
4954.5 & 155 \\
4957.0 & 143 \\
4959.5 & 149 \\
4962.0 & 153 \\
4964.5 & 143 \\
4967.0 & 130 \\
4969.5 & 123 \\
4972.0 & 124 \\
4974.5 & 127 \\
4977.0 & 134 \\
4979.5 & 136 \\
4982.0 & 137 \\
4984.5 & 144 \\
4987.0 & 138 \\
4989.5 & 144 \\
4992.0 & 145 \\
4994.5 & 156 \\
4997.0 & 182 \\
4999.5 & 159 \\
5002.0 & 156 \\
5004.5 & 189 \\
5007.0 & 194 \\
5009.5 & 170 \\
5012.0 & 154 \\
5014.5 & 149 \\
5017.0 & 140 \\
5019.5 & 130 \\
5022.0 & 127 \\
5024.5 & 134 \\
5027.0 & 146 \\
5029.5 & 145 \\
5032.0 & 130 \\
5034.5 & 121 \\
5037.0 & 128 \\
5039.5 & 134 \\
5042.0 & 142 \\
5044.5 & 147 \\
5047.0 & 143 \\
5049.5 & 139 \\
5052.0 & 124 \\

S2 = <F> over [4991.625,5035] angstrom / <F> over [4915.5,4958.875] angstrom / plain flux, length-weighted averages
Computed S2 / 1.09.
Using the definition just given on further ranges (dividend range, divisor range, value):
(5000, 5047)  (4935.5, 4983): 1.05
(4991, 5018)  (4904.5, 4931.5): 1.21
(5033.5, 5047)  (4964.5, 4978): 1.05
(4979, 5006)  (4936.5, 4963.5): 1.05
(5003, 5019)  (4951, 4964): 1.08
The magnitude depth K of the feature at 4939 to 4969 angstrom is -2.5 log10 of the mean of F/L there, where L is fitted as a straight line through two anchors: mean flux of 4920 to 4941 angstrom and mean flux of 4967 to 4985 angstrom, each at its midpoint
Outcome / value -0.09 mag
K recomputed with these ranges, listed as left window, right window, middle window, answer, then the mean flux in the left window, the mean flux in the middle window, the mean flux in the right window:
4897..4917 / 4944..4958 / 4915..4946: 0.074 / 135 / 134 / 151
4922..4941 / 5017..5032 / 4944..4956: -0.110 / 137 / 152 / 136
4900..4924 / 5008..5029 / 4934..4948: -0.013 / 132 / 137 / 144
